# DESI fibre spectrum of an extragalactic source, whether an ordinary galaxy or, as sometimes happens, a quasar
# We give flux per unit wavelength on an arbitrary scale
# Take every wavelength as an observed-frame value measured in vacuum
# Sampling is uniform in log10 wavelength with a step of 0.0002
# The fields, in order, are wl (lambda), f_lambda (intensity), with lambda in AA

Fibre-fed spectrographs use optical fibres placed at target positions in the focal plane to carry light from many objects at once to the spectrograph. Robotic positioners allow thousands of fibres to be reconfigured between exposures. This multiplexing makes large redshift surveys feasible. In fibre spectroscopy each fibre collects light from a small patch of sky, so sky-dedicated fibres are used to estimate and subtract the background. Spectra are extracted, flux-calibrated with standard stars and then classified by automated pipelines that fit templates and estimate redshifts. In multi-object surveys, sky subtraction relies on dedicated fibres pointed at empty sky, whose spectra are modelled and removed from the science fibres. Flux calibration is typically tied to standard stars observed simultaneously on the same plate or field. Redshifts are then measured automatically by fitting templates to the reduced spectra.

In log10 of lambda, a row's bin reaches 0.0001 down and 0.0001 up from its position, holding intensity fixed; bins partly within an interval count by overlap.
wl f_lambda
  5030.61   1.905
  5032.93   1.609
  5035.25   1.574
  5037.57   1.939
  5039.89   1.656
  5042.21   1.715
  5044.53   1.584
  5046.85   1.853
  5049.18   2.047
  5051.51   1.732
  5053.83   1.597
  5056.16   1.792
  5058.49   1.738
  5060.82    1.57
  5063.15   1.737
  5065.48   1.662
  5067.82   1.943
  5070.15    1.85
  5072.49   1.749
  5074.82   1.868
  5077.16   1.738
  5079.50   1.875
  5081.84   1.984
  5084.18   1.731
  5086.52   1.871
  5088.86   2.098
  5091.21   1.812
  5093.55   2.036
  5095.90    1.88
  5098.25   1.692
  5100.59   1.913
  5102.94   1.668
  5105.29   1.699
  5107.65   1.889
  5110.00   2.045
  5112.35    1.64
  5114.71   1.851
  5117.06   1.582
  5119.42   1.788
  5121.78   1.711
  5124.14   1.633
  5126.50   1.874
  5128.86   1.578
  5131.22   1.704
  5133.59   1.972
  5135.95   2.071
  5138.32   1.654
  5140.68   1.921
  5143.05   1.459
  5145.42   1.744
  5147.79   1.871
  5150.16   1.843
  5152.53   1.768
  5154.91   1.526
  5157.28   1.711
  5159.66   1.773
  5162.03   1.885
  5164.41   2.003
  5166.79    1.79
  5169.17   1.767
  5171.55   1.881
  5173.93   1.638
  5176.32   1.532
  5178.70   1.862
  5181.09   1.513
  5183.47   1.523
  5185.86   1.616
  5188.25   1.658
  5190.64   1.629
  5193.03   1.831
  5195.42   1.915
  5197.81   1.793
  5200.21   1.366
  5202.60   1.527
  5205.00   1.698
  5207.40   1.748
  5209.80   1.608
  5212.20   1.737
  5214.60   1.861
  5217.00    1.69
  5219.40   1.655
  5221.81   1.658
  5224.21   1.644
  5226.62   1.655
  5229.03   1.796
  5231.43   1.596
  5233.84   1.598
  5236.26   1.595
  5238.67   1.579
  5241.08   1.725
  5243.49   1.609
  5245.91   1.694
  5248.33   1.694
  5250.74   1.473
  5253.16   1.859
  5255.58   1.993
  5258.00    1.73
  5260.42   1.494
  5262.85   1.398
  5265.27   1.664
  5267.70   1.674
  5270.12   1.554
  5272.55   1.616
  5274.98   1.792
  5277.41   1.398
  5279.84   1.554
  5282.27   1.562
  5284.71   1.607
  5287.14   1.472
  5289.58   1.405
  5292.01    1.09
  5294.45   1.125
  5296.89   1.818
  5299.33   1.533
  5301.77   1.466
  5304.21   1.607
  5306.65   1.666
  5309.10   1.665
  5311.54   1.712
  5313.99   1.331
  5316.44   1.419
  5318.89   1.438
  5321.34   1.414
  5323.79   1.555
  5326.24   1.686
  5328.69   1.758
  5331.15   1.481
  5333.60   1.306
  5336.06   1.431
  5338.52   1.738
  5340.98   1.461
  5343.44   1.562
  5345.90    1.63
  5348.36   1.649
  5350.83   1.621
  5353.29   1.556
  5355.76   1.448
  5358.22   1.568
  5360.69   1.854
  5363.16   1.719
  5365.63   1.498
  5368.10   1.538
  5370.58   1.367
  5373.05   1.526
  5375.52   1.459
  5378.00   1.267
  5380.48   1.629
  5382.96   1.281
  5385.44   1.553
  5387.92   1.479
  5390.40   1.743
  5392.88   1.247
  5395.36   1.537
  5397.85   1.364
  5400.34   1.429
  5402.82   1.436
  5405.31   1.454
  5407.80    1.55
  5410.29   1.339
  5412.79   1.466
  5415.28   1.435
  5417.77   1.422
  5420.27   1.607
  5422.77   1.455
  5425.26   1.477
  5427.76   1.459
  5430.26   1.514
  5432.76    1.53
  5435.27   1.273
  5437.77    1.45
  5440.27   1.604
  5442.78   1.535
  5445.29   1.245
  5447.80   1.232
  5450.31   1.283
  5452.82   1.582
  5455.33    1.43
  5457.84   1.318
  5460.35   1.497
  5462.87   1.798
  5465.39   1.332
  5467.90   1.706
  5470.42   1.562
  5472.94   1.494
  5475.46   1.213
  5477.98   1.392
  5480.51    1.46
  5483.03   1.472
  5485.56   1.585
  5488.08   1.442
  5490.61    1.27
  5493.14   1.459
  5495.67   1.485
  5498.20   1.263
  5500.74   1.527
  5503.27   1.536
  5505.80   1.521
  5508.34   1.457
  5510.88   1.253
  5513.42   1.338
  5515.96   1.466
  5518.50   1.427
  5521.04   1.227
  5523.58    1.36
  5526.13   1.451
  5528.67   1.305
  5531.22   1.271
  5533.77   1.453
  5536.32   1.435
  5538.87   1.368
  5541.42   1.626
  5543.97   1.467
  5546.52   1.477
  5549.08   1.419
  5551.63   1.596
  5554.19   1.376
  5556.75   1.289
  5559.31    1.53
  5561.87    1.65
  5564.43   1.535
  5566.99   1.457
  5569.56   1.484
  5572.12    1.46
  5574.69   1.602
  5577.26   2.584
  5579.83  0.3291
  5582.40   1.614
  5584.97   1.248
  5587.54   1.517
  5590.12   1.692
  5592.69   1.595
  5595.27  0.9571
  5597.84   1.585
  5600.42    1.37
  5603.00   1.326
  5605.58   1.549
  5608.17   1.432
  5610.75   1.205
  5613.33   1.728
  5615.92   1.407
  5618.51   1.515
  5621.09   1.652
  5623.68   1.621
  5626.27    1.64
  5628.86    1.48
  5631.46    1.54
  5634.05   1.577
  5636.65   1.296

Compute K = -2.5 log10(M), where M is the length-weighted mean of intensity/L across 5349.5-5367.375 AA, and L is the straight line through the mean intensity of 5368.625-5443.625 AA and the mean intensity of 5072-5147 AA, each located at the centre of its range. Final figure -0.06 mag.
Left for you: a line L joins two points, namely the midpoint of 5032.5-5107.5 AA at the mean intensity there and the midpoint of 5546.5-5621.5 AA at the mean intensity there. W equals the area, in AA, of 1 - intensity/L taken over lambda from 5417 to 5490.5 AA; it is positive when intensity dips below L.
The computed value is 4.42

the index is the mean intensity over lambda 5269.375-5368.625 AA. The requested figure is 1.54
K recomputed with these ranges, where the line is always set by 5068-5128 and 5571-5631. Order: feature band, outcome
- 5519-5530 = 0.15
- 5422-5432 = 0.08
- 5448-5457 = 0.13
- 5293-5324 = 0.11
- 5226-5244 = 0.05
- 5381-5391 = 0.08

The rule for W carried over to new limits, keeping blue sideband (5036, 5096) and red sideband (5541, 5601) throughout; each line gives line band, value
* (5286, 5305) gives 2.5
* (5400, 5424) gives 1.8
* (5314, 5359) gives 2.6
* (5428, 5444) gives 0.8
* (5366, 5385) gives 1.9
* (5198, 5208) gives 0.7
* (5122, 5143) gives -0.2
